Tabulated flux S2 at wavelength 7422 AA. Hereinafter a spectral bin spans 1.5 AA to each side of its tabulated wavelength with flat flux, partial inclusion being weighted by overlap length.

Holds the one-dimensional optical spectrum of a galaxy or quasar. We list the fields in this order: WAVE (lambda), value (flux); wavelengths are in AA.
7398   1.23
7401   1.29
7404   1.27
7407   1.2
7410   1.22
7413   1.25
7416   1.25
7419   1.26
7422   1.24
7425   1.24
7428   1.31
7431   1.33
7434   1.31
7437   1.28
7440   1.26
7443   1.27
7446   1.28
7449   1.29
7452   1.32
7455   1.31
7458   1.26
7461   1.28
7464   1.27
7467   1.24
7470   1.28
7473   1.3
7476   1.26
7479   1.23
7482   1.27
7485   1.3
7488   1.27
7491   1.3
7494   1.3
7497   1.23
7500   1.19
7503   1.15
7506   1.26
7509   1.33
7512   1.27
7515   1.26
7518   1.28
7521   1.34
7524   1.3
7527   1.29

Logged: 1.24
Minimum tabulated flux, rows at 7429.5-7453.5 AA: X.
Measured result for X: 1.26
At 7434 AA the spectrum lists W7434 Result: 1.31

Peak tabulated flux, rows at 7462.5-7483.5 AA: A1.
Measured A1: 1.3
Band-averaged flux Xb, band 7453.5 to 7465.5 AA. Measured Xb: 1.28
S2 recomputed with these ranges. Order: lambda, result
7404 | 1.27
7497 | 1.23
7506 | 1.26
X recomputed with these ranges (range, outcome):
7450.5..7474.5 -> 1.24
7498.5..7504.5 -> 1.15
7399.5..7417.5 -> 1.2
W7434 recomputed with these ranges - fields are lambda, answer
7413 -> 1.25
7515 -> 1.26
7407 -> 1.2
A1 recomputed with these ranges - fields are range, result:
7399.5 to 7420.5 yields 1.29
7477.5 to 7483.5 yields 1.27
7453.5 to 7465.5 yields 1.31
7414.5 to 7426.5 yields 1.26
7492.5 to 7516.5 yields 1.33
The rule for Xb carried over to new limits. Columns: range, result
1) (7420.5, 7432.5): 1.28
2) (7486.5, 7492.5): 1.29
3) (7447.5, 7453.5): 1.3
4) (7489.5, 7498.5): 1.28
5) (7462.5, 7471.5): 1.26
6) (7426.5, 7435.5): 1.32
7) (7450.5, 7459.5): 1.3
